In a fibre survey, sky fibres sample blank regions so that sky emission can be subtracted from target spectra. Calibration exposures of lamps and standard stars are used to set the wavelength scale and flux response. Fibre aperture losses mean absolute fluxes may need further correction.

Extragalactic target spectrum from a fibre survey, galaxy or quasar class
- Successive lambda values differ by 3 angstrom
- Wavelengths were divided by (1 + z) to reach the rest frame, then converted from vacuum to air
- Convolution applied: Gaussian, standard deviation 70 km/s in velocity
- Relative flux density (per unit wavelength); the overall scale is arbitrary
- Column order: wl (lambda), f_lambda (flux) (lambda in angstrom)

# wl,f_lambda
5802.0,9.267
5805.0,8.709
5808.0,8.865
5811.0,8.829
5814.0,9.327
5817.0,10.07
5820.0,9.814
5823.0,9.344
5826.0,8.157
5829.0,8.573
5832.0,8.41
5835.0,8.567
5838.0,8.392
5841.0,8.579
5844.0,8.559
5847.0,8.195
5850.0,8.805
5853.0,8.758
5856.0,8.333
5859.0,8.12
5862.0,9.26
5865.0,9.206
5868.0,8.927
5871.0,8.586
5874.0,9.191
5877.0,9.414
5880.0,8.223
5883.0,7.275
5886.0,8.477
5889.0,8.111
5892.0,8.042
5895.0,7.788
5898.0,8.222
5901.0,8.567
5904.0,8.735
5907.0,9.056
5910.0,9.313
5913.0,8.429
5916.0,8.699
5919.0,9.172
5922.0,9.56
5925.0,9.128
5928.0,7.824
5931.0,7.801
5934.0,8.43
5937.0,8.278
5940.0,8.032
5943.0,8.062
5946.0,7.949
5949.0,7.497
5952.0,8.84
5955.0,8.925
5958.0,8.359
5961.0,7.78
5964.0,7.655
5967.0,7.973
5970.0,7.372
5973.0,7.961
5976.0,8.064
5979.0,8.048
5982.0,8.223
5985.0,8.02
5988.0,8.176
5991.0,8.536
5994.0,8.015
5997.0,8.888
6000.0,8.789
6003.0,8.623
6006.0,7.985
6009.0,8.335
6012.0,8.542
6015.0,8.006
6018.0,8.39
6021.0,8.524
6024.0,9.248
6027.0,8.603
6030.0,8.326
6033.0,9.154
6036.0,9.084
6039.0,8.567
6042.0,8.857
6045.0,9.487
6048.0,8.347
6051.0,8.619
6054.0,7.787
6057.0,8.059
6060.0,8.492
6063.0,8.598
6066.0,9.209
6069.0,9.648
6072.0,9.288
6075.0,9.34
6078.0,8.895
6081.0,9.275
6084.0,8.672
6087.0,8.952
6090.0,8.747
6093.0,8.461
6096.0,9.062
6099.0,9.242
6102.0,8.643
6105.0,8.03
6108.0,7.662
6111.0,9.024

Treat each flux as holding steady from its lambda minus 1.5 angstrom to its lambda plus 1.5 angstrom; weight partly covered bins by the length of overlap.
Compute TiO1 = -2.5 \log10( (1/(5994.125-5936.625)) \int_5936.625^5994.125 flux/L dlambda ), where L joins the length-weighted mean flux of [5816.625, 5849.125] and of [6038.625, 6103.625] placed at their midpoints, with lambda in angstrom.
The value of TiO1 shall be 0.09 mag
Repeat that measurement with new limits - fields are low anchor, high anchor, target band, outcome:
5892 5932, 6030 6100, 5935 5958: 0.06 mag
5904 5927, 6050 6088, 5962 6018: 0.09 mag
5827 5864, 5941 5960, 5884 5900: 0.04 mag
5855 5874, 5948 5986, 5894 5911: -0.01 mag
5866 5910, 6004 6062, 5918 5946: 0.01 mag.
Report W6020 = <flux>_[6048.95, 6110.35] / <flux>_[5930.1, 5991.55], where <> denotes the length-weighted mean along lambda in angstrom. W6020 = 1.08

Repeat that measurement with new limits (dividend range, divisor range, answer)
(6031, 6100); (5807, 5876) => 1.00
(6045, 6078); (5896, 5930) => 1.00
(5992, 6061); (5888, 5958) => 1.01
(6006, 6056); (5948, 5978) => 1.07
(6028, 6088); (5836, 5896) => 1.04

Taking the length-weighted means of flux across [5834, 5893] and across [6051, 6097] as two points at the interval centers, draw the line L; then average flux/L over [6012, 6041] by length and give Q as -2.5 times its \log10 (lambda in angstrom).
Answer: 0.01 mag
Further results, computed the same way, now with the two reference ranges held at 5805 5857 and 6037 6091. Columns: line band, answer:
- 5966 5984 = 0.11 mag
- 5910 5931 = 0.01 mag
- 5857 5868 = -0.01 mag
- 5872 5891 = 0.05 mag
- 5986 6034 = 0.04 mag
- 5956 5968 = 0.11 mag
